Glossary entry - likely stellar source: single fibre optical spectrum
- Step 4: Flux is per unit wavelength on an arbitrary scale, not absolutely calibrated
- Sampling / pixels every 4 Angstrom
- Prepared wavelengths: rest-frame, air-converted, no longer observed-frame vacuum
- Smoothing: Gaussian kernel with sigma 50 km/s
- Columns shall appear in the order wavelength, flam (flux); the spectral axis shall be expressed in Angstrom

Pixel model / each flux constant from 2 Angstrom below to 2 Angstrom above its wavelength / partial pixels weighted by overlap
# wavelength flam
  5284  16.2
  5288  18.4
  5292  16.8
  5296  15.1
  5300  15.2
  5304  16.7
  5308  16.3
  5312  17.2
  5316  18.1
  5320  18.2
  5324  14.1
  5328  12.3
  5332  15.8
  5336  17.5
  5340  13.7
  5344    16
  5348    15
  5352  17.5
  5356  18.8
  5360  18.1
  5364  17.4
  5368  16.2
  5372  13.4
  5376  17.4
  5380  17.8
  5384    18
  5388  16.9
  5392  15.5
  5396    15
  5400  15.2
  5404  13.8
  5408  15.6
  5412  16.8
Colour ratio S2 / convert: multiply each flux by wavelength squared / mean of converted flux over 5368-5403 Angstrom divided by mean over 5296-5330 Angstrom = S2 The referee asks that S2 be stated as 1.04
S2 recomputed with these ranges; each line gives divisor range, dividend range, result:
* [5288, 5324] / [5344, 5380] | 1.03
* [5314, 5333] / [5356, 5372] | 1.10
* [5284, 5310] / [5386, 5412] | 0.98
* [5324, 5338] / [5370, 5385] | 1.12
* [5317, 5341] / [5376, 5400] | 1.10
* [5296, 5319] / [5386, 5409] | 0.95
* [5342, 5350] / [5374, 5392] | 1.13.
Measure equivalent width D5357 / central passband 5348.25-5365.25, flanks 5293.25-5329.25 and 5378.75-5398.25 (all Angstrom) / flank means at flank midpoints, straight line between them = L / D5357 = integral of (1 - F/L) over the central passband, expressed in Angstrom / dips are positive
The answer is -1.4 Angstrom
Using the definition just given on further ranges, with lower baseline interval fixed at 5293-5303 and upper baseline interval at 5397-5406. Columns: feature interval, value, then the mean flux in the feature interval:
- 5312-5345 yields -1.3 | 15.8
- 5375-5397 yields -3.2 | 16.8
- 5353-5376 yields -3.1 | 16.9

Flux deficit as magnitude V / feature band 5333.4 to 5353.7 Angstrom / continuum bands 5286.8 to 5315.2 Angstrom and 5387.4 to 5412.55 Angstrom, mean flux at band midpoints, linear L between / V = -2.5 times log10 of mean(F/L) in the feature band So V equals 0.01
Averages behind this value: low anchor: 16.5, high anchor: 15.4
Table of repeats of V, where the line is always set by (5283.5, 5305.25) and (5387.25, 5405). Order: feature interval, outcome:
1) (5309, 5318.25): -0.086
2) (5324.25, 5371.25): -0.018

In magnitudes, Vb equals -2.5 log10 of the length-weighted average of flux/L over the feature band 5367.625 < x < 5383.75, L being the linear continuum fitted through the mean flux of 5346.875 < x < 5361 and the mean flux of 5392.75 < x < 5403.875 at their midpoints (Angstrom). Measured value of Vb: -0.01 mag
